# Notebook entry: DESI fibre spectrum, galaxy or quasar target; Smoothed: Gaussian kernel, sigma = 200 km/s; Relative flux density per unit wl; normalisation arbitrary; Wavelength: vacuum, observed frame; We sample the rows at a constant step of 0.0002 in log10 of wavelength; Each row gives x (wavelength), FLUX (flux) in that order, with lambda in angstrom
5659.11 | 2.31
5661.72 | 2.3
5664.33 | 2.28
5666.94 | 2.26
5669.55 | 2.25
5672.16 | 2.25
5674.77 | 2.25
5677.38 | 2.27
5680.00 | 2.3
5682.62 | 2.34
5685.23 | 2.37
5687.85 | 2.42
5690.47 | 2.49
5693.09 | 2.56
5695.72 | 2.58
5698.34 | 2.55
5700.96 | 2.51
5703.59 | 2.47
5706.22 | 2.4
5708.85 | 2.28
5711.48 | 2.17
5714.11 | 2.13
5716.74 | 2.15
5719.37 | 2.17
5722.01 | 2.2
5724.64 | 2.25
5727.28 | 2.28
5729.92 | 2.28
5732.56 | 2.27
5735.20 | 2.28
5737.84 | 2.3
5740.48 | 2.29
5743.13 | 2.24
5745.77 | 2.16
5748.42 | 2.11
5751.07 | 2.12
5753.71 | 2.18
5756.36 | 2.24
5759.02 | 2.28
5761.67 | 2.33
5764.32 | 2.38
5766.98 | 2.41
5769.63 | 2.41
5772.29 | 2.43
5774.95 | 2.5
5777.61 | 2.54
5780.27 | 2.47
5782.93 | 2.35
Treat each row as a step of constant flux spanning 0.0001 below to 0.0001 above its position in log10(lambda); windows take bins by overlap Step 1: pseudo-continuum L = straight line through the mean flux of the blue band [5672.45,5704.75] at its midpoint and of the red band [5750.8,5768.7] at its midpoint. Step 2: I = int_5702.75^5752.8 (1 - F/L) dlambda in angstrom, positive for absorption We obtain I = 2.4 angstrom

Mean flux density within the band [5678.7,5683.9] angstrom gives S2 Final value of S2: 2.32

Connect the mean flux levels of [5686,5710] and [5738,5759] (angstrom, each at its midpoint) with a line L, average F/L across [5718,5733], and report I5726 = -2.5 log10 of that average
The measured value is 0.04 mag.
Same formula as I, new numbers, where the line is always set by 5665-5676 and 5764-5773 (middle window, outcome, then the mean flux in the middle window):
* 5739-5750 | 0.8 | 2.2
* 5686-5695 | -0.8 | 2.49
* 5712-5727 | 0.9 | 2.19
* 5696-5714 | -0.6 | 2.39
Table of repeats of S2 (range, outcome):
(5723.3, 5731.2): 2.27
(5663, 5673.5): 2.26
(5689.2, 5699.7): 2.55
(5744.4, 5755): 2.14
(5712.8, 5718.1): 2.14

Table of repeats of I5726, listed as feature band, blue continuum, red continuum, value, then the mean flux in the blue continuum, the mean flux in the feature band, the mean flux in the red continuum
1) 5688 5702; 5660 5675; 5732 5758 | -0.13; 2.27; 2.53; 2.22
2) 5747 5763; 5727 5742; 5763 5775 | 0.07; 2.28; 2.21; 2.42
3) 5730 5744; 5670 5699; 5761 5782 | 0.07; 2.39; 2.28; 2.44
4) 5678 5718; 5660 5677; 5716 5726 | -0.07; 2.27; 2.38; 2.2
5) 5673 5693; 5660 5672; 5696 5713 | -0.01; 2.27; 2.36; 2.4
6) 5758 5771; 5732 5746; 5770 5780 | 0.02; 2.26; 2.37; 2.48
